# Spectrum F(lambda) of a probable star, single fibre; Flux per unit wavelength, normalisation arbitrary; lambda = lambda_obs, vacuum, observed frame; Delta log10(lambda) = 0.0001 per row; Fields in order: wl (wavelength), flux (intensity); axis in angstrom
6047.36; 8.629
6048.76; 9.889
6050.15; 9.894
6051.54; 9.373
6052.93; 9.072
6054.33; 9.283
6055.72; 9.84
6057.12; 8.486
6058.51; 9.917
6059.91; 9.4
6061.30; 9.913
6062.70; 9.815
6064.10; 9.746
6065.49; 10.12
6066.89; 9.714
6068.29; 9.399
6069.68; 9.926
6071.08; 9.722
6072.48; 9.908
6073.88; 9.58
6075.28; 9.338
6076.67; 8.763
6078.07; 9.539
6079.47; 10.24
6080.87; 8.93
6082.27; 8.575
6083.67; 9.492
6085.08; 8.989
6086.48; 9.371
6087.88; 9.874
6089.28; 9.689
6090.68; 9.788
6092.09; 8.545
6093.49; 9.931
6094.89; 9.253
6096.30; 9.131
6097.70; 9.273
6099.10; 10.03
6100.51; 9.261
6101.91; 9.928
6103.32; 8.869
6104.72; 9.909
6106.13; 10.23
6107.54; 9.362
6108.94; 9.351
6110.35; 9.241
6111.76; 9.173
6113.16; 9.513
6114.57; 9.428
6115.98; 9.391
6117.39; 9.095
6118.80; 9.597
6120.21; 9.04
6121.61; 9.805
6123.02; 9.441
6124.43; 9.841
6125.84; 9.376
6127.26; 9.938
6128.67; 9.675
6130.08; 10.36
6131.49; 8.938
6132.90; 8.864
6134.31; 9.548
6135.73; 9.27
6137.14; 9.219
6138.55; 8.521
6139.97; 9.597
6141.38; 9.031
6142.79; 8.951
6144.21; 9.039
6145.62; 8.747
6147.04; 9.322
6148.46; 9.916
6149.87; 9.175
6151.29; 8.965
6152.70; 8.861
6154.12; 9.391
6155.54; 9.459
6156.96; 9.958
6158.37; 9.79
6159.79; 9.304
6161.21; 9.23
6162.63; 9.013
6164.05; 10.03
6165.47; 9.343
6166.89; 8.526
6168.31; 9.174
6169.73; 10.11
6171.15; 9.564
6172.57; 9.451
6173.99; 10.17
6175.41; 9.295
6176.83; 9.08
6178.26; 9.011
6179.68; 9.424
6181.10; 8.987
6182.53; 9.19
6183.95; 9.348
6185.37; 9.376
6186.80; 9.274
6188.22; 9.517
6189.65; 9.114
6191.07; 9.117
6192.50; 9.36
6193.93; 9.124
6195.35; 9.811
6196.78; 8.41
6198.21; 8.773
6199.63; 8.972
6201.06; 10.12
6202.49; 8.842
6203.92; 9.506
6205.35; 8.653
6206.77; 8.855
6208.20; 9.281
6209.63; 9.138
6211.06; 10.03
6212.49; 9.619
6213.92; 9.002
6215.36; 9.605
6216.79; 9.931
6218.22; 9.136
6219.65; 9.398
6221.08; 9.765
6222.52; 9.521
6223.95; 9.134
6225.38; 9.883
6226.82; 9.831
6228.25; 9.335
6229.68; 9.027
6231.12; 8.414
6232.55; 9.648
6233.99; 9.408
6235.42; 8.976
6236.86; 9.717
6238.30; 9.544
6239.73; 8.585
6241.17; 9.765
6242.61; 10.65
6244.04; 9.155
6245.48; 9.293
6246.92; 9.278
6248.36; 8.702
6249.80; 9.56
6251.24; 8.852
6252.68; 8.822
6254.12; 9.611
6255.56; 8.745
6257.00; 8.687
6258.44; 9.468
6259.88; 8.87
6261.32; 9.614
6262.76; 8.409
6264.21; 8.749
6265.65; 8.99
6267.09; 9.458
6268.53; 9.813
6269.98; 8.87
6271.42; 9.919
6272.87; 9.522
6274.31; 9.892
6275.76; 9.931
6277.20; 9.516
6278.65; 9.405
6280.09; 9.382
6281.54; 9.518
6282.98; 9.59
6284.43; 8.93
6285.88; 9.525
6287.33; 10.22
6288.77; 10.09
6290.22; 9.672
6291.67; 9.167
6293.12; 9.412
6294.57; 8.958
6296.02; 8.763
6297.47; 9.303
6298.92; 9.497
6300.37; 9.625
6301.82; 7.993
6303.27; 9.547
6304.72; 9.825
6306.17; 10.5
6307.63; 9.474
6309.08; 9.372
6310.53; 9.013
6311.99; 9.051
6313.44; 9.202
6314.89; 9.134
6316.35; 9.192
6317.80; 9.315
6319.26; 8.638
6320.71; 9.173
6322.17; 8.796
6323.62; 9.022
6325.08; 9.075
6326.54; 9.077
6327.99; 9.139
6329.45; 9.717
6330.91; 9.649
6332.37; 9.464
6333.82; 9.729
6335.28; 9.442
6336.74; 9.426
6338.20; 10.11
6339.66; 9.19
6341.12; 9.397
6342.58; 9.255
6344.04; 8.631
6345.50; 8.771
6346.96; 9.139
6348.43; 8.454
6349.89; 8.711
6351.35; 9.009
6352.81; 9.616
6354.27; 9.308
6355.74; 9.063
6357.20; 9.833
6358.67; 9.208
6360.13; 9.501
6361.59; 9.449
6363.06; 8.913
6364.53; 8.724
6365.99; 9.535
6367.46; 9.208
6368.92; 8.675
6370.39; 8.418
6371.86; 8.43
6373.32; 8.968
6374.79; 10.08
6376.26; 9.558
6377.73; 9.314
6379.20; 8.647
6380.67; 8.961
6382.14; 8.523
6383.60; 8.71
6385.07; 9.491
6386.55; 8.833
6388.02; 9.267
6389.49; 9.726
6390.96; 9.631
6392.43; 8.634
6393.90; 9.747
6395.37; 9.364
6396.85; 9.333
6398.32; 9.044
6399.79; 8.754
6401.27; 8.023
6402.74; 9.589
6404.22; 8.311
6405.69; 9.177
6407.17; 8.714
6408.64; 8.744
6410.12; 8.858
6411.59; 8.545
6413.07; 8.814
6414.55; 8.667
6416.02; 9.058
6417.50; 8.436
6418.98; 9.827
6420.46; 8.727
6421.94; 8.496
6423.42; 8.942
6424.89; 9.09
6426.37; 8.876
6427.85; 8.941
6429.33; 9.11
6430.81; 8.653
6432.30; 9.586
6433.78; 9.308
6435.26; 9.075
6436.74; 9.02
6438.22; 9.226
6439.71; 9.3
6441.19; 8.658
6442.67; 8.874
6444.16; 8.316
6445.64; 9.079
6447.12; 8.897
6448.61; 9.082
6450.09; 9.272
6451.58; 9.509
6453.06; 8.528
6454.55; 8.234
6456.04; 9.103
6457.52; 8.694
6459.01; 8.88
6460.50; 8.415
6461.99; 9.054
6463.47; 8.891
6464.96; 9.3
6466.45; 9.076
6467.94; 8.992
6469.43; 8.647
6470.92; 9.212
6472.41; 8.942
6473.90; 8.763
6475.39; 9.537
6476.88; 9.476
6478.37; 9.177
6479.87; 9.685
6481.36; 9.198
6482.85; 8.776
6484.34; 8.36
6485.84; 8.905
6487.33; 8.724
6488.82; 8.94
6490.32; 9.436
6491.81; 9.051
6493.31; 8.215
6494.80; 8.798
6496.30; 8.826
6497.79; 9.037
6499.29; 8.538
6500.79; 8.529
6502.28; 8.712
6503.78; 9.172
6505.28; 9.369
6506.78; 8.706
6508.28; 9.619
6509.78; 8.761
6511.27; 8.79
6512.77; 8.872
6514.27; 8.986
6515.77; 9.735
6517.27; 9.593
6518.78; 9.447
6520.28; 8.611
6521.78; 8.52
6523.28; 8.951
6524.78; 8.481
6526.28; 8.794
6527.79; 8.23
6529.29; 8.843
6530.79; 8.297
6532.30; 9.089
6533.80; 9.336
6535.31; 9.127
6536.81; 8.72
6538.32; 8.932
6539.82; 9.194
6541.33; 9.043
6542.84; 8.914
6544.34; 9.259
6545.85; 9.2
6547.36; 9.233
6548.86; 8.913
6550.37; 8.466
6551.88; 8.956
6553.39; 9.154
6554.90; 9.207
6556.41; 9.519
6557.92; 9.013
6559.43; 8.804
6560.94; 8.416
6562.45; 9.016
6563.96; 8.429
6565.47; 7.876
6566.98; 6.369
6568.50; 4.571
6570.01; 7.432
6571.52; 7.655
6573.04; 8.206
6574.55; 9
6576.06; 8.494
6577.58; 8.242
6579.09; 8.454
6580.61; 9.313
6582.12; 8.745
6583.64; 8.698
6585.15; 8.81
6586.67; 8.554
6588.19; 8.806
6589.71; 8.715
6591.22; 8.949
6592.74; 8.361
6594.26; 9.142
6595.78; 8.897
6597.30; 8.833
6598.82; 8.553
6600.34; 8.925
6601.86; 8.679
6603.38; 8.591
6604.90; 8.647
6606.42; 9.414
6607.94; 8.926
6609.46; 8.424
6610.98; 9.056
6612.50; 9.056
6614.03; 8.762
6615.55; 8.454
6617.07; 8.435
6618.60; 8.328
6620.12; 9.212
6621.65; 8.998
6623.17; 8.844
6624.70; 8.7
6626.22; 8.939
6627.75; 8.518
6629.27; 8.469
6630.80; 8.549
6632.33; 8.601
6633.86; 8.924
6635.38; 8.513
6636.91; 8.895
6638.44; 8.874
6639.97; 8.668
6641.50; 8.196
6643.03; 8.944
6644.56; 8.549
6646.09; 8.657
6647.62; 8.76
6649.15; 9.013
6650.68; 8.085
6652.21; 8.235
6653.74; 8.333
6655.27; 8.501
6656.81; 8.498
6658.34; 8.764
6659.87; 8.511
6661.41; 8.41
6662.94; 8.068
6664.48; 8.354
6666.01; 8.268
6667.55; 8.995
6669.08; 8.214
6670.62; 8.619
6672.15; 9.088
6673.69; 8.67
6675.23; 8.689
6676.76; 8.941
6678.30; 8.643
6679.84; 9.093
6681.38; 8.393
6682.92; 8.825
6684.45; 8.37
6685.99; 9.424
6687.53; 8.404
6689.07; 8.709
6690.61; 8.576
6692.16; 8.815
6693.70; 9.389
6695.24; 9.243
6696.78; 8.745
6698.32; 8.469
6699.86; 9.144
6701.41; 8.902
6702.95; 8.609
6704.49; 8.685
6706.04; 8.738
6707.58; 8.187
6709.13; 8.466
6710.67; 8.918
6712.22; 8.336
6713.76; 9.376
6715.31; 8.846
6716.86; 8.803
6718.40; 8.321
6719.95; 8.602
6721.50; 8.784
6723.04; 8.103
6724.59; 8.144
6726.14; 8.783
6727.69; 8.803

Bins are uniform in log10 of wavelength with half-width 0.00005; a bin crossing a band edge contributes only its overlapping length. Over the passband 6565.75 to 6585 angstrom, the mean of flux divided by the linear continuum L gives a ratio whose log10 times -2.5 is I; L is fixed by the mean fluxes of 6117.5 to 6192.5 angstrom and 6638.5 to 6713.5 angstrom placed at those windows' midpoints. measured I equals 0.11 mag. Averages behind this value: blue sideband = 9.35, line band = 7.96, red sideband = 8.66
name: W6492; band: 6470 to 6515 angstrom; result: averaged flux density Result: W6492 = 8.97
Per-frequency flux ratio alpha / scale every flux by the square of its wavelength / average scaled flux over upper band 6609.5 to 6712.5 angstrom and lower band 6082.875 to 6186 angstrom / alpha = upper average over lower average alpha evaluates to 1.1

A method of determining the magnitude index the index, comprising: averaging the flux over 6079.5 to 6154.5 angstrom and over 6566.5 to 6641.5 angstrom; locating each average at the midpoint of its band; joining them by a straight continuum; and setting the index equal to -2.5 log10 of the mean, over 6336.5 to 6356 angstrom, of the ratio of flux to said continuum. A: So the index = -0.02 mag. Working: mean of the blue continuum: 9.37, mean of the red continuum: 8.56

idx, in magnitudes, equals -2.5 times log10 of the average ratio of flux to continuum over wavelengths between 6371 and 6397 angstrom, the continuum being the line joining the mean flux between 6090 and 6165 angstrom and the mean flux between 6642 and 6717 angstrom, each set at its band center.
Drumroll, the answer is -0.01 mag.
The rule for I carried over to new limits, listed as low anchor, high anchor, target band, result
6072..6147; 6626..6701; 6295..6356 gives -0.01 mag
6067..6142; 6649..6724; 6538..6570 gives 0.03 mag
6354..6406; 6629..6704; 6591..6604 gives 0.00 mag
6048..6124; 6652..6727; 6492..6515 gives 0.01 mag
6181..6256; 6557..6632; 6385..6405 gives -0.02 mag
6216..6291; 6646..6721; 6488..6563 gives 0.00 mag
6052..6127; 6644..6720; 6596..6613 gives -0.01 mag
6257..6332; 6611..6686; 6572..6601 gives 0.01 mag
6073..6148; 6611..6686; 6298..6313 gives -0.03 mag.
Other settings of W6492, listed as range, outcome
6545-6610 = 8.57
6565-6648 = 8.55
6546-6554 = 8.96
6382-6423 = 8.97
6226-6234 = 9.27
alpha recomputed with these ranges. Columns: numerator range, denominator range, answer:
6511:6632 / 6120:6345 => 1.04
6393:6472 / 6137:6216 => 1.05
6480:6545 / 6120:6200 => 1.07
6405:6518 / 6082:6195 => 1.06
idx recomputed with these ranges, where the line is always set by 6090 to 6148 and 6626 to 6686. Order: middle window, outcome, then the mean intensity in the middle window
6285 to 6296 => -0.04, 9.51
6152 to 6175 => -0.02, 9.46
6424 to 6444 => -0.01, 9.03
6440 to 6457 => 0.00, 8.88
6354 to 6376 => -0.01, 9.16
